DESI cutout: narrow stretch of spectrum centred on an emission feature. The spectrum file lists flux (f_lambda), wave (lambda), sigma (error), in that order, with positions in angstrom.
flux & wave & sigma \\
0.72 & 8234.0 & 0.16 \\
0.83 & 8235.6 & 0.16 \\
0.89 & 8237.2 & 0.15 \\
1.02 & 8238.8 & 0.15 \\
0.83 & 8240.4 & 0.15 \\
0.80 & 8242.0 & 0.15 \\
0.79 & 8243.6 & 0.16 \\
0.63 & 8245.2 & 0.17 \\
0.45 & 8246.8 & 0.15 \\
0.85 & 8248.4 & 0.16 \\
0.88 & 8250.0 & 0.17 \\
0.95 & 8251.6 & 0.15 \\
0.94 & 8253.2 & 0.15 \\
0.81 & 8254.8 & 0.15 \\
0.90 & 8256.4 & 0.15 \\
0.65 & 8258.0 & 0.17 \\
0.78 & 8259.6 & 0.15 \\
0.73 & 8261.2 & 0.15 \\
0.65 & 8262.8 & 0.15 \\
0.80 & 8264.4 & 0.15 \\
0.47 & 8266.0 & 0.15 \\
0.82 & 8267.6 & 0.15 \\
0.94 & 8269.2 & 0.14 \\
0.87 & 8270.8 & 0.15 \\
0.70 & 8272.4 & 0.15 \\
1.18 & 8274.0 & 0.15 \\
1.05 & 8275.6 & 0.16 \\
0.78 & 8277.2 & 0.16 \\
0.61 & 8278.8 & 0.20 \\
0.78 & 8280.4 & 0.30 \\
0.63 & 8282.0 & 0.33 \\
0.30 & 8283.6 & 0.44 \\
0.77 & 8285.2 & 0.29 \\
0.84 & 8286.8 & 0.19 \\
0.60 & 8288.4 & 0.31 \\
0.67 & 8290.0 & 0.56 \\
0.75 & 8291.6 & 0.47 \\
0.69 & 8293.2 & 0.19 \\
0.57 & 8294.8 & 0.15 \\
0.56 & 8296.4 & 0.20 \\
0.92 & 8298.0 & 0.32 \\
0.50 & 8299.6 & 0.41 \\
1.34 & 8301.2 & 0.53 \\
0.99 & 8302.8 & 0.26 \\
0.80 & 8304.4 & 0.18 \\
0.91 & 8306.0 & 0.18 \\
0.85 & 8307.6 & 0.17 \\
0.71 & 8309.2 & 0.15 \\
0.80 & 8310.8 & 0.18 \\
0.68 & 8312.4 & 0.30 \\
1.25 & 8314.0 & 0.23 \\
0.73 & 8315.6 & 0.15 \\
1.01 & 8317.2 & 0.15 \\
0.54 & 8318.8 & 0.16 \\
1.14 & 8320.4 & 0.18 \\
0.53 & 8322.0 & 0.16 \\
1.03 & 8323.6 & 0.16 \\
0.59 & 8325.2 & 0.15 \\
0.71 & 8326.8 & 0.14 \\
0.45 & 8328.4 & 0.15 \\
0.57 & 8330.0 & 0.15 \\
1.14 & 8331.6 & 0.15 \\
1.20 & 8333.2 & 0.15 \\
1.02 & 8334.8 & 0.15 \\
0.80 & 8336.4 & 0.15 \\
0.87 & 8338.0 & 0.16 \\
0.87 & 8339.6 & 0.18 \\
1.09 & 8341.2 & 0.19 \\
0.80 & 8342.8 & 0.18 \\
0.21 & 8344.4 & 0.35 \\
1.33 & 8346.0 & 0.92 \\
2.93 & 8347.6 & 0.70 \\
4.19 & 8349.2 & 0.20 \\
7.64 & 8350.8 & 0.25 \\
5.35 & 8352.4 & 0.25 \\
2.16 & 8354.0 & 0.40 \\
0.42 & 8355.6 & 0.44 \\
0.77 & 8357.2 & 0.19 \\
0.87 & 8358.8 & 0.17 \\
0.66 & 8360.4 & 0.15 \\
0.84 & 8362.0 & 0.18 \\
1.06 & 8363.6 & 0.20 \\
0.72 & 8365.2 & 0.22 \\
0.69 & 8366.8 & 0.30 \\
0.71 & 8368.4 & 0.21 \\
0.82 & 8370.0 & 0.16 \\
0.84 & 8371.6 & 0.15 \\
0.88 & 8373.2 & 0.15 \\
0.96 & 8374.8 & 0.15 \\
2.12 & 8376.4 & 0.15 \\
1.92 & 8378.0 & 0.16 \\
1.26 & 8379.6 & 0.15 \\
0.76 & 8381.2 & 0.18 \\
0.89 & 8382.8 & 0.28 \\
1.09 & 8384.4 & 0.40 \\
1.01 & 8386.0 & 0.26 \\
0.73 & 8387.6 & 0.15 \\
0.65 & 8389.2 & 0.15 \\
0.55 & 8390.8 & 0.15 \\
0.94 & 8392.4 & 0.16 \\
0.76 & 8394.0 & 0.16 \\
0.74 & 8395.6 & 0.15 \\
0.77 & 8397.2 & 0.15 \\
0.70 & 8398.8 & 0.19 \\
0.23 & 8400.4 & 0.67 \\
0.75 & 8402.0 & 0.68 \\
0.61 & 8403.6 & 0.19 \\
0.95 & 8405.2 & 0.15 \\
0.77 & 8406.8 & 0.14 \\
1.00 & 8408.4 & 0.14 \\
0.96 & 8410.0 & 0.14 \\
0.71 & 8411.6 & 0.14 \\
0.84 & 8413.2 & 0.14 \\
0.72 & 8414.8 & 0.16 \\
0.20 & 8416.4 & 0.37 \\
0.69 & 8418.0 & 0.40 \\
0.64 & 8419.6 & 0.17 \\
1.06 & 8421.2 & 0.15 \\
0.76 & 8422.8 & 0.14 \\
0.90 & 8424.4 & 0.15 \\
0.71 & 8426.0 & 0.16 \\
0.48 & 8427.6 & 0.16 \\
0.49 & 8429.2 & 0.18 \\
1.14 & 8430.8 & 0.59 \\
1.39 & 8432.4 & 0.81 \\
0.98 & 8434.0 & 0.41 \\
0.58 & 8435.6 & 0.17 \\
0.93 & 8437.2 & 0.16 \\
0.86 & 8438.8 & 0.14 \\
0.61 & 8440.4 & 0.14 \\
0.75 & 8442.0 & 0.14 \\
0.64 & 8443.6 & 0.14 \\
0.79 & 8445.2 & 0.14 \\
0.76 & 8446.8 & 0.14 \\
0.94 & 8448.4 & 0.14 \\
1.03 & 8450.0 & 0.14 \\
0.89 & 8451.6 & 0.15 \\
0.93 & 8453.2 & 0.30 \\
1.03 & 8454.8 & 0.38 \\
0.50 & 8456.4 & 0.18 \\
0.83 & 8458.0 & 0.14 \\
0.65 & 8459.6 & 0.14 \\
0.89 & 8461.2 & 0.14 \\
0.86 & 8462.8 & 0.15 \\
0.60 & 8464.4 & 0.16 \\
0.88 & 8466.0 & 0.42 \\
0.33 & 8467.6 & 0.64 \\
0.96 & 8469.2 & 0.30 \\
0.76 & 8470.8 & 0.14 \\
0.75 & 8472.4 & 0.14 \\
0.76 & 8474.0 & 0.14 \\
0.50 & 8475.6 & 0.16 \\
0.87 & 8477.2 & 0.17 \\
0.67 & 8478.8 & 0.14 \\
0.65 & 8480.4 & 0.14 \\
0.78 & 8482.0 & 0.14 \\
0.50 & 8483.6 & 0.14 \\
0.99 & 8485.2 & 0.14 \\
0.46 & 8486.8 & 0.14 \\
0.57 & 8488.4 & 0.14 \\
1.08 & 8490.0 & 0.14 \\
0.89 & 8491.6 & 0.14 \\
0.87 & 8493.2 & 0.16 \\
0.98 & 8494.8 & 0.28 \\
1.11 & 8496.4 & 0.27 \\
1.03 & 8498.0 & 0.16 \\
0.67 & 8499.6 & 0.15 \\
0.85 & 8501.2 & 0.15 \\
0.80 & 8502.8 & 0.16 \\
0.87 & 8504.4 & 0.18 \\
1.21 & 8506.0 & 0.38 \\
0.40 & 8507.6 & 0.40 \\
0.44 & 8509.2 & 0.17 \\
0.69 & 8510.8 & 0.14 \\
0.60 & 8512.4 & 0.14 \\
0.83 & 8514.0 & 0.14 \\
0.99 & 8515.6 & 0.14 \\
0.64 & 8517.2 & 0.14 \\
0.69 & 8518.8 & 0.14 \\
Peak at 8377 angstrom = [N II] 6583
